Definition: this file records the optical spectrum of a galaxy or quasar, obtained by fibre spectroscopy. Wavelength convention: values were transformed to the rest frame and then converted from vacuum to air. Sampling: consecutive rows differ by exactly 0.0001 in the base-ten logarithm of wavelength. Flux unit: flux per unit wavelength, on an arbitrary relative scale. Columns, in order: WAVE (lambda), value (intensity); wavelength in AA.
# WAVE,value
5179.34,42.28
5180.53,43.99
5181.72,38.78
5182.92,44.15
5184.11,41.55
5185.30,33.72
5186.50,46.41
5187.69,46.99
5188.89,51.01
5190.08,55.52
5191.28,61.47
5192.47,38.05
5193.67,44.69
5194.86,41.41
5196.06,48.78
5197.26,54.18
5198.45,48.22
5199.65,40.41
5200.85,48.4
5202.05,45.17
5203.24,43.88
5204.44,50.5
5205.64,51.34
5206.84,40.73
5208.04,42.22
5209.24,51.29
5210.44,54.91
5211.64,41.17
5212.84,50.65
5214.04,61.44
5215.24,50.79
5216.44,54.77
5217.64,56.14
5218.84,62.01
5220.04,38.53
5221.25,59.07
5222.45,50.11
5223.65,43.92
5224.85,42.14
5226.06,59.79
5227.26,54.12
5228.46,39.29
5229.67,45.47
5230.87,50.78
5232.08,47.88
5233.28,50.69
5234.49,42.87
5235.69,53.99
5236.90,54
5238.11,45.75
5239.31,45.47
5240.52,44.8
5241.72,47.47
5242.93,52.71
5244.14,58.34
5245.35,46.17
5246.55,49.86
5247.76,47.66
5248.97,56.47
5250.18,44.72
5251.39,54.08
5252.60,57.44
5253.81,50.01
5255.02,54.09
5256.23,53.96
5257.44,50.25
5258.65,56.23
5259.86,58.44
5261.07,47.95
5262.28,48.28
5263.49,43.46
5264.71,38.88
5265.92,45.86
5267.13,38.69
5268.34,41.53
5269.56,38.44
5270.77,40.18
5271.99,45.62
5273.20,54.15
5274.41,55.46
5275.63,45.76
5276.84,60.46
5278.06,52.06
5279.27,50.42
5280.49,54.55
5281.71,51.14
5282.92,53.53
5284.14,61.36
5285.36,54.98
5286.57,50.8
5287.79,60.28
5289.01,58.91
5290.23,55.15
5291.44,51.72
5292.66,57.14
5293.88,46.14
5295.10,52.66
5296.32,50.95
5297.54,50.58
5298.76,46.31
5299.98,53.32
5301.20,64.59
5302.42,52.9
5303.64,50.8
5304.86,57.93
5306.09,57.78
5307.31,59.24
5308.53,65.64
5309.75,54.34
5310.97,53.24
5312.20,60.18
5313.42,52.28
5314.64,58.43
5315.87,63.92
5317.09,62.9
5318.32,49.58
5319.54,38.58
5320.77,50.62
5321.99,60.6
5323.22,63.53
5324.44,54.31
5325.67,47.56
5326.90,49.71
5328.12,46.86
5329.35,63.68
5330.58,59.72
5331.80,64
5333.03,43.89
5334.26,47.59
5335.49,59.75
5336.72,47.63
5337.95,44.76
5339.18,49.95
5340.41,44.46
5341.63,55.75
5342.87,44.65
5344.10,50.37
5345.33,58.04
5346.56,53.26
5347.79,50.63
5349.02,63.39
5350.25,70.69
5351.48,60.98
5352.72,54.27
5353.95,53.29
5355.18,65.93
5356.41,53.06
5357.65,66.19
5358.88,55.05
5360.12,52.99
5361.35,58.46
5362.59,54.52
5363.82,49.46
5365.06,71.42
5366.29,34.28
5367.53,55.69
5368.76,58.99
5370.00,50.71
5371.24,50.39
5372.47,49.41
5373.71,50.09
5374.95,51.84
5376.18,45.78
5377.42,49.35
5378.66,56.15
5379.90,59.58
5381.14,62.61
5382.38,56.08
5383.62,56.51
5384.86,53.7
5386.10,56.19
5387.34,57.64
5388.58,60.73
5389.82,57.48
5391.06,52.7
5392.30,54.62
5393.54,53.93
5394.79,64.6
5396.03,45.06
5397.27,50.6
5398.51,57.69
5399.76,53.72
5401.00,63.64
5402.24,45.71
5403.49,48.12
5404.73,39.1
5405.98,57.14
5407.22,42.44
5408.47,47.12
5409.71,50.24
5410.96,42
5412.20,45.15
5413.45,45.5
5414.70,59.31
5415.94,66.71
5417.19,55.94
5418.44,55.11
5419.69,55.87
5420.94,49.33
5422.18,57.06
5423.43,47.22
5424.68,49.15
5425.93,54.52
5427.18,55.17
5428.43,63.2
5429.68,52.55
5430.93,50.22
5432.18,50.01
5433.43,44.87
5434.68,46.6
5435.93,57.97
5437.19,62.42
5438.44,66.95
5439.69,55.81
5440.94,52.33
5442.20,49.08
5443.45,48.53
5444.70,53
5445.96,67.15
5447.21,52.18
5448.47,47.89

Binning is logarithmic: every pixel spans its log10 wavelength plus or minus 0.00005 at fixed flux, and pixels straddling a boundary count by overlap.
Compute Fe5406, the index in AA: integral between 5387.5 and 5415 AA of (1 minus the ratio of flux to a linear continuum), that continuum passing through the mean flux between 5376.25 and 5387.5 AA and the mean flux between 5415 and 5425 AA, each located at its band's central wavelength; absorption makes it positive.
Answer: 1.8 AA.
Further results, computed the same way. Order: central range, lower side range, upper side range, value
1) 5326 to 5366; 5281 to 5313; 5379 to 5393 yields 0.9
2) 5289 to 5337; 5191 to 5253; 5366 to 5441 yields -3.2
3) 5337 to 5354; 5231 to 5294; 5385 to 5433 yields -0.6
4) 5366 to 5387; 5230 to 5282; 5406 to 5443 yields -0.5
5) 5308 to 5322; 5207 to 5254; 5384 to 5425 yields -1.1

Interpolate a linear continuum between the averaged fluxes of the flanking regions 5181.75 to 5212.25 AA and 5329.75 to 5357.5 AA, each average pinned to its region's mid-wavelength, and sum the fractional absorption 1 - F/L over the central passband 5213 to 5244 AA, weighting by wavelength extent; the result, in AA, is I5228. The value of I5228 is -1.3 AA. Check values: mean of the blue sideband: 46.5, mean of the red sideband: 54.6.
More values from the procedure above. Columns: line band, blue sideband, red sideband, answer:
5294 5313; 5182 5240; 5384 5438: -1.7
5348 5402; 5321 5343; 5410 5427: -3.1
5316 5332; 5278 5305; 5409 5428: -0.4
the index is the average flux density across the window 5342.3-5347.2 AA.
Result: 51.7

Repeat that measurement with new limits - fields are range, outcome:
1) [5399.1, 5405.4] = 50.1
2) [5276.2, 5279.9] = 54.2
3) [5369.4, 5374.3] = 50.2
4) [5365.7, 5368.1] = 44.8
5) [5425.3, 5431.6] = 55.1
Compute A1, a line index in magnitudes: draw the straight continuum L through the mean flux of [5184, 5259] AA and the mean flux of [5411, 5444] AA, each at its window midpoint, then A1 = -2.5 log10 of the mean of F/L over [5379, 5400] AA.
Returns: -0.067 mag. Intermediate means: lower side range 49.3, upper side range 53.5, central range 56.1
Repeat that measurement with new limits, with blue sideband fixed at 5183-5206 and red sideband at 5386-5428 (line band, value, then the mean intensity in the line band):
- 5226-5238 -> -0.03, 49.3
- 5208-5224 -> -0.09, 51.7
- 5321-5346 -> -0.04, 52.8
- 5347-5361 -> -0.15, 58.7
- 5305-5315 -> -0.15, 57.6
